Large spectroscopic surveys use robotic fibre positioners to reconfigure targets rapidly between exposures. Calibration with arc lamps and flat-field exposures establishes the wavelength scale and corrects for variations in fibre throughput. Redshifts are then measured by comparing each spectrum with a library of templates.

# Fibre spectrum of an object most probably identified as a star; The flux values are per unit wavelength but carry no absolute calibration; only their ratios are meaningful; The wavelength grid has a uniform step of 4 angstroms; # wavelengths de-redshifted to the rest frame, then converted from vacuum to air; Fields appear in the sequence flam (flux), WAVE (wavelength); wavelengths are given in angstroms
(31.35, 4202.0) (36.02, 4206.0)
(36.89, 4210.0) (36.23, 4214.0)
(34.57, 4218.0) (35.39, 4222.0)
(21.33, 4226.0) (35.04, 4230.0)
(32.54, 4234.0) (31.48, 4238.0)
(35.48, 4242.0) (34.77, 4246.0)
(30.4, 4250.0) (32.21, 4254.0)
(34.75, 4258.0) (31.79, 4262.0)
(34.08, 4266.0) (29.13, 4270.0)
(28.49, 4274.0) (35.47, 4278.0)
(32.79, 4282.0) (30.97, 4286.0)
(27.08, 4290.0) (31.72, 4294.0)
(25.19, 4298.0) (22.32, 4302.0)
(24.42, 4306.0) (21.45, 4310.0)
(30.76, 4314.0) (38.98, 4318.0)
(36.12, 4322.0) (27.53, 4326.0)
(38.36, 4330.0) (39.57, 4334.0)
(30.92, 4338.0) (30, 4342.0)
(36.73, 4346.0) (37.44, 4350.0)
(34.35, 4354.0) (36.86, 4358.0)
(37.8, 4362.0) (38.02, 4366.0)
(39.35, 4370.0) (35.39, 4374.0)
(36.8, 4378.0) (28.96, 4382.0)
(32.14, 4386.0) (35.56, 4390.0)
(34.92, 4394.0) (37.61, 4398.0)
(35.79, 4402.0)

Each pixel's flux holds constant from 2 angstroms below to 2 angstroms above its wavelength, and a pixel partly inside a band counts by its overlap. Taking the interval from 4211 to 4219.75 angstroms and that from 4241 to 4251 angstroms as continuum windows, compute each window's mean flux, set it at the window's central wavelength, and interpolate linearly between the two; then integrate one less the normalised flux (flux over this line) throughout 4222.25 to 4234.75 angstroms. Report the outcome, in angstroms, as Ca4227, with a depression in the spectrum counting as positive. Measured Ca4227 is 1.66 angstroms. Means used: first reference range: 35.6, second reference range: 33.7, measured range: 30.2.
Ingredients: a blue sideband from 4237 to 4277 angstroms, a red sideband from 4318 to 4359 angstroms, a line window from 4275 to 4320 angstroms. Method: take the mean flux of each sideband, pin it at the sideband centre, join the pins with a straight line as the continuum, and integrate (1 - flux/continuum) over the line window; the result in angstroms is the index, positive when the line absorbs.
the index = 5.9 angstroms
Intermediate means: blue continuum 32.4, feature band 29.2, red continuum 34.9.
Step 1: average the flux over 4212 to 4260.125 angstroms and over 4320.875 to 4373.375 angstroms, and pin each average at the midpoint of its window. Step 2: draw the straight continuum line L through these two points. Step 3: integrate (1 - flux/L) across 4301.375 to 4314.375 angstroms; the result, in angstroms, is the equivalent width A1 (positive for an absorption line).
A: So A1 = 3.9 angstroms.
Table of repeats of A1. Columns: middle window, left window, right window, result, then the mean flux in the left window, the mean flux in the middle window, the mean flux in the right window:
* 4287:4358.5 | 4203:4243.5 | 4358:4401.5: 6.91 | 33.4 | 31.5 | 35.7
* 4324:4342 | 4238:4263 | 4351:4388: 0.62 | 33.2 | 33.6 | 35.6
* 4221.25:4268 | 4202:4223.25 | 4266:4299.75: 1.00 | 35.4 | 32.4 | 30.4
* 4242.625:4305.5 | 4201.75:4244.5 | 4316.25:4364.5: 6.50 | 33.4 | 30.7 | 35.4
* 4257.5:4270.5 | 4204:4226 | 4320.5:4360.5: 0.78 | 34.5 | 32.6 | 34.8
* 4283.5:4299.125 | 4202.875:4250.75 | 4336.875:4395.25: 2.33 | 33.4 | 29.1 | 35.1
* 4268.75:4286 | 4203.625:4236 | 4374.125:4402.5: 1.18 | 33.5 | 31.5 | 34.5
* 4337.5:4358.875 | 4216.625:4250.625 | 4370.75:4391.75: -0.50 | 32.4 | 34.5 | 34.1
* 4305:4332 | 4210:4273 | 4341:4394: 2.39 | 32.7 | 31.3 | 35.4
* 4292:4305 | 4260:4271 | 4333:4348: 2.59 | 31.9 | 26.3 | 34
